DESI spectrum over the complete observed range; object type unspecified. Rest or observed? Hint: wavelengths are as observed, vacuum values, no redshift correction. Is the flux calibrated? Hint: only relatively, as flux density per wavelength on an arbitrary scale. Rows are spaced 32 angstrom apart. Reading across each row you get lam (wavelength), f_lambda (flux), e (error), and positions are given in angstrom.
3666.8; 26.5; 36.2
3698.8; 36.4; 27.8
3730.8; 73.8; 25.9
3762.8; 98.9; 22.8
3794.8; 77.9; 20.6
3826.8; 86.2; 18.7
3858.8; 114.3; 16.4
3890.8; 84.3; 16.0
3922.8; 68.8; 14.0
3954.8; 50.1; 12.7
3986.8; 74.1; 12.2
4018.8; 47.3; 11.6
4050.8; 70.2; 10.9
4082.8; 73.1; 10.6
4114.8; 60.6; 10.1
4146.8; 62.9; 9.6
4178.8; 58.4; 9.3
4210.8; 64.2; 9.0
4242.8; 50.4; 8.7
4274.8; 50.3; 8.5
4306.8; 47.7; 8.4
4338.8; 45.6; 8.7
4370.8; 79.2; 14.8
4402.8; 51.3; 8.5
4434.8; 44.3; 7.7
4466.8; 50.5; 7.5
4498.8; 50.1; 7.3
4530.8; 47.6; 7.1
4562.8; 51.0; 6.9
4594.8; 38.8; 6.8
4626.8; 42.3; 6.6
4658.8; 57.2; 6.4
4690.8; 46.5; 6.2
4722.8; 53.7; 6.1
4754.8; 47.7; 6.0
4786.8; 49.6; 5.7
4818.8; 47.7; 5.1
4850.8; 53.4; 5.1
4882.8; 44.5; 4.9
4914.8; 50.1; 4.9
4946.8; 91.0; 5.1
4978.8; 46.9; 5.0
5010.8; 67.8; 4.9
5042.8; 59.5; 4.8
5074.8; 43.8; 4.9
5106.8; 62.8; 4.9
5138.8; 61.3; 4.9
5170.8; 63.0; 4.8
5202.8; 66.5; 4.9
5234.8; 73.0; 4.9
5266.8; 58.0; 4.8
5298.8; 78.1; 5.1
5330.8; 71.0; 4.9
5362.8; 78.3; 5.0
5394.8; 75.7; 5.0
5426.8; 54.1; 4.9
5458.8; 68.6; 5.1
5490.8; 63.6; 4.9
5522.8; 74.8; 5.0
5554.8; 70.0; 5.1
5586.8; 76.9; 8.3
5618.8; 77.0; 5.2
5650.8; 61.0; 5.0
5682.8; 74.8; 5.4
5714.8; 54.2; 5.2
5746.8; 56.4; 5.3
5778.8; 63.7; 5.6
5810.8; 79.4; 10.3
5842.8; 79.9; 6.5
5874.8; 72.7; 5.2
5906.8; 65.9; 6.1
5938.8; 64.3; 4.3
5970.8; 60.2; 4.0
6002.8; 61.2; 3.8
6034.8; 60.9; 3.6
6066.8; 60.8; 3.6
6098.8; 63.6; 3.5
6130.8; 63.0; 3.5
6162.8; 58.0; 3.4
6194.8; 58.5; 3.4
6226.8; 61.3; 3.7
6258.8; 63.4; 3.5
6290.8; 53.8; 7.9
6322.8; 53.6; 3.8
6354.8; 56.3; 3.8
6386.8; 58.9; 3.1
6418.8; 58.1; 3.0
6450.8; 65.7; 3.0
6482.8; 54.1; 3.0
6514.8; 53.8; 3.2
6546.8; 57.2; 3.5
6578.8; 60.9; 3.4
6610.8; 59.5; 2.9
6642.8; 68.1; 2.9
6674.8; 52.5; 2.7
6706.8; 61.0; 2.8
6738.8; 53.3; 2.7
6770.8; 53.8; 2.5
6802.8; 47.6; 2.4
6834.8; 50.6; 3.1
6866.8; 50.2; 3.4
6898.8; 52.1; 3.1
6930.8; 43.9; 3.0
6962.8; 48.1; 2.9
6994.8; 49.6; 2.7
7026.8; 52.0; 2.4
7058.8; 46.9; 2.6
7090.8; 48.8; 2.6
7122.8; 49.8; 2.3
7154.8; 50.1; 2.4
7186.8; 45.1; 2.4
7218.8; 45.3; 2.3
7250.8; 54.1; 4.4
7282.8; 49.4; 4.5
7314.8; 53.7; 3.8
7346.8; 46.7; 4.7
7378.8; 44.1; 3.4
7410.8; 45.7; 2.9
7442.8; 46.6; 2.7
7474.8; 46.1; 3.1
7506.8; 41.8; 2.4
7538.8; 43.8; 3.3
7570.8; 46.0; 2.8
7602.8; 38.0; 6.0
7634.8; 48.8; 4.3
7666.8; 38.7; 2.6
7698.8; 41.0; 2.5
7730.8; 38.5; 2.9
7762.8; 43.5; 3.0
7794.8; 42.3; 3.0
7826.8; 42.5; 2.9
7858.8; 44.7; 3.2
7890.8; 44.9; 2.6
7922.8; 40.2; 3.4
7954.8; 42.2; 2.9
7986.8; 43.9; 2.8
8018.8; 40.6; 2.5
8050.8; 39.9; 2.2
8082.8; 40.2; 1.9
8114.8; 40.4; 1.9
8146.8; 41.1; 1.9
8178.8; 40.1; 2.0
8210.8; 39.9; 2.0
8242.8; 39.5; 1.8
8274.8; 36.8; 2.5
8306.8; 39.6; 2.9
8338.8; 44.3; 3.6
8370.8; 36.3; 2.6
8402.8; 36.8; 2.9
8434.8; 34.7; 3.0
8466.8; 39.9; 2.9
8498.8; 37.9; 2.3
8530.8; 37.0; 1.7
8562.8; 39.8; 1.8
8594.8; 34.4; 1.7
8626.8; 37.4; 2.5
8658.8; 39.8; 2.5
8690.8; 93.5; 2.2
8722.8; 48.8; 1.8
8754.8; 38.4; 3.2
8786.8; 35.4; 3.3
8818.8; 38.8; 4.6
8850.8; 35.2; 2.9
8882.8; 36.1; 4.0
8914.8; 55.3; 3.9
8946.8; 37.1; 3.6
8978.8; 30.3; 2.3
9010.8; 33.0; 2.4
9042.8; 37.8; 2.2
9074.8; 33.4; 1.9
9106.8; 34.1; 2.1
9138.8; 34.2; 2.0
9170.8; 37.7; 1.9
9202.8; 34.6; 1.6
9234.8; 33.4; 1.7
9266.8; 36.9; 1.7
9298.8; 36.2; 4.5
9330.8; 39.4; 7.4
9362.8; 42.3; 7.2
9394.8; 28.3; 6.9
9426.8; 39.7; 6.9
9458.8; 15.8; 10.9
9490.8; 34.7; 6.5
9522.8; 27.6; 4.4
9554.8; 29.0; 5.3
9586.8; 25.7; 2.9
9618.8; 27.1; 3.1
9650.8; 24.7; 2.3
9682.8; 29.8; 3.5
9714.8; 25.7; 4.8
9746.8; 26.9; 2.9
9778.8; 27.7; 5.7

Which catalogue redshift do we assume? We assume 0.33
